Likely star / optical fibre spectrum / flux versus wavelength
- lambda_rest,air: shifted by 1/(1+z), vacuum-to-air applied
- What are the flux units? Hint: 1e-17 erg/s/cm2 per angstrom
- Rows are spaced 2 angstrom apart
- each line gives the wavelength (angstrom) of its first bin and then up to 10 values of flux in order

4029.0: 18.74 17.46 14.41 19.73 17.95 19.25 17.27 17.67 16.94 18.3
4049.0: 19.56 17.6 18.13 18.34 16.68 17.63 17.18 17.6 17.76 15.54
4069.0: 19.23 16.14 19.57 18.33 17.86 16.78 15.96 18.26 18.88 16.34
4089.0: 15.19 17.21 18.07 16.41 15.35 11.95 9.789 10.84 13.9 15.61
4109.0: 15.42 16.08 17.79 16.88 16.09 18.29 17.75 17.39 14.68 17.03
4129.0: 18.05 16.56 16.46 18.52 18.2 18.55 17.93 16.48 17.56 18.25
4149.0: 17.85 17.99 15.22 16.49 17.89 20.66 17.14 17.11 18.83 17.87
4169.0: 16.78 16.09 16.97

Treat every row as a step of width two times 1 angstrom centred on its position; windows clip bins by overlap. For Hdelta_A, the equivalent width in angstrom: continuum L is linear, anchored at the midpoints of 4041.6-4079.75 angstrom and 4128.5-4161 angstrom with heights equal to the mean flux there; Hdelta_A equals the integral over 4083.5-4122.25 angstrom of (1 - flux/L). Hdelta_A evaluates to 4.3 angstrom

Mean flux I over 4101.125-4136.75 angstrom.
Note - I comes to 16.2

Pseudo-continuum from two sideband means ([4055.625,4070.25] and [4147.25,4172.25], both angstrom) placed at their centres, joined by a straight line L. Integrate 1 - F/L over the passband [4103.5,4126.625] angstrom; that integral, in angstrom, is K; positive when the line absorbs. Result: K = 1.6 angstrom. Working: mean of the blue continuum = 17.4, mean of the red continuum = 17.5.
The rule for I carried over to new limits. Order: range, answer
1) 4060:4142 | 16.6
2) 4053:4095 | 17.4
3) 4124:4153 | 17.4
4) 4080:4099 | 16.6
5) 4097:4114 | 14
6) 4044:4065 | 17.8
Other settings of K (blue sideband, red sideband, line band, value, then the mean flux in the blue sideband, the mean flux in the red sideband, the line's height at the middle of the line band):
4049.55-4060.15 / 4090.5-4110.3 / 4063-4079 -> -1.1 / 17.7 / 14.4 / 16.6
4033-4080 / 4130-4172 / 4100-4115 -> 2.8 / 17.8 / 17.5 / 17.7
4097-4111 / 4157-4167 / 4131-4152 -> -1.5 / 13.3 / 18.3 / 16.6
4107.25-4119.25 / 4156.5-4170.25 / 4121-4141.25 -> -0.3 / 16.6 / 18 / 17.1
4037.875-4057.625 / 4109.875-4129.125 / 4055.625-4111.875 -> 3.9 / 18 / 16.9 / 17.5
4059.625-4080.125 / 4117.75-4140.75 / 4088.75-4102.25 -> 2.1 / 17.6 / 17.4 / 17.5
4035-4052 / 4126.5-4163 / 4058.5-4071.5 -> 0.5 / 18.2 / 17.6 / 18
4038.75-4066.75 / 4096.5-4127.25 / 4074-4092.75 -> -0.9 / 17.8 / 15.3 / 16.5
